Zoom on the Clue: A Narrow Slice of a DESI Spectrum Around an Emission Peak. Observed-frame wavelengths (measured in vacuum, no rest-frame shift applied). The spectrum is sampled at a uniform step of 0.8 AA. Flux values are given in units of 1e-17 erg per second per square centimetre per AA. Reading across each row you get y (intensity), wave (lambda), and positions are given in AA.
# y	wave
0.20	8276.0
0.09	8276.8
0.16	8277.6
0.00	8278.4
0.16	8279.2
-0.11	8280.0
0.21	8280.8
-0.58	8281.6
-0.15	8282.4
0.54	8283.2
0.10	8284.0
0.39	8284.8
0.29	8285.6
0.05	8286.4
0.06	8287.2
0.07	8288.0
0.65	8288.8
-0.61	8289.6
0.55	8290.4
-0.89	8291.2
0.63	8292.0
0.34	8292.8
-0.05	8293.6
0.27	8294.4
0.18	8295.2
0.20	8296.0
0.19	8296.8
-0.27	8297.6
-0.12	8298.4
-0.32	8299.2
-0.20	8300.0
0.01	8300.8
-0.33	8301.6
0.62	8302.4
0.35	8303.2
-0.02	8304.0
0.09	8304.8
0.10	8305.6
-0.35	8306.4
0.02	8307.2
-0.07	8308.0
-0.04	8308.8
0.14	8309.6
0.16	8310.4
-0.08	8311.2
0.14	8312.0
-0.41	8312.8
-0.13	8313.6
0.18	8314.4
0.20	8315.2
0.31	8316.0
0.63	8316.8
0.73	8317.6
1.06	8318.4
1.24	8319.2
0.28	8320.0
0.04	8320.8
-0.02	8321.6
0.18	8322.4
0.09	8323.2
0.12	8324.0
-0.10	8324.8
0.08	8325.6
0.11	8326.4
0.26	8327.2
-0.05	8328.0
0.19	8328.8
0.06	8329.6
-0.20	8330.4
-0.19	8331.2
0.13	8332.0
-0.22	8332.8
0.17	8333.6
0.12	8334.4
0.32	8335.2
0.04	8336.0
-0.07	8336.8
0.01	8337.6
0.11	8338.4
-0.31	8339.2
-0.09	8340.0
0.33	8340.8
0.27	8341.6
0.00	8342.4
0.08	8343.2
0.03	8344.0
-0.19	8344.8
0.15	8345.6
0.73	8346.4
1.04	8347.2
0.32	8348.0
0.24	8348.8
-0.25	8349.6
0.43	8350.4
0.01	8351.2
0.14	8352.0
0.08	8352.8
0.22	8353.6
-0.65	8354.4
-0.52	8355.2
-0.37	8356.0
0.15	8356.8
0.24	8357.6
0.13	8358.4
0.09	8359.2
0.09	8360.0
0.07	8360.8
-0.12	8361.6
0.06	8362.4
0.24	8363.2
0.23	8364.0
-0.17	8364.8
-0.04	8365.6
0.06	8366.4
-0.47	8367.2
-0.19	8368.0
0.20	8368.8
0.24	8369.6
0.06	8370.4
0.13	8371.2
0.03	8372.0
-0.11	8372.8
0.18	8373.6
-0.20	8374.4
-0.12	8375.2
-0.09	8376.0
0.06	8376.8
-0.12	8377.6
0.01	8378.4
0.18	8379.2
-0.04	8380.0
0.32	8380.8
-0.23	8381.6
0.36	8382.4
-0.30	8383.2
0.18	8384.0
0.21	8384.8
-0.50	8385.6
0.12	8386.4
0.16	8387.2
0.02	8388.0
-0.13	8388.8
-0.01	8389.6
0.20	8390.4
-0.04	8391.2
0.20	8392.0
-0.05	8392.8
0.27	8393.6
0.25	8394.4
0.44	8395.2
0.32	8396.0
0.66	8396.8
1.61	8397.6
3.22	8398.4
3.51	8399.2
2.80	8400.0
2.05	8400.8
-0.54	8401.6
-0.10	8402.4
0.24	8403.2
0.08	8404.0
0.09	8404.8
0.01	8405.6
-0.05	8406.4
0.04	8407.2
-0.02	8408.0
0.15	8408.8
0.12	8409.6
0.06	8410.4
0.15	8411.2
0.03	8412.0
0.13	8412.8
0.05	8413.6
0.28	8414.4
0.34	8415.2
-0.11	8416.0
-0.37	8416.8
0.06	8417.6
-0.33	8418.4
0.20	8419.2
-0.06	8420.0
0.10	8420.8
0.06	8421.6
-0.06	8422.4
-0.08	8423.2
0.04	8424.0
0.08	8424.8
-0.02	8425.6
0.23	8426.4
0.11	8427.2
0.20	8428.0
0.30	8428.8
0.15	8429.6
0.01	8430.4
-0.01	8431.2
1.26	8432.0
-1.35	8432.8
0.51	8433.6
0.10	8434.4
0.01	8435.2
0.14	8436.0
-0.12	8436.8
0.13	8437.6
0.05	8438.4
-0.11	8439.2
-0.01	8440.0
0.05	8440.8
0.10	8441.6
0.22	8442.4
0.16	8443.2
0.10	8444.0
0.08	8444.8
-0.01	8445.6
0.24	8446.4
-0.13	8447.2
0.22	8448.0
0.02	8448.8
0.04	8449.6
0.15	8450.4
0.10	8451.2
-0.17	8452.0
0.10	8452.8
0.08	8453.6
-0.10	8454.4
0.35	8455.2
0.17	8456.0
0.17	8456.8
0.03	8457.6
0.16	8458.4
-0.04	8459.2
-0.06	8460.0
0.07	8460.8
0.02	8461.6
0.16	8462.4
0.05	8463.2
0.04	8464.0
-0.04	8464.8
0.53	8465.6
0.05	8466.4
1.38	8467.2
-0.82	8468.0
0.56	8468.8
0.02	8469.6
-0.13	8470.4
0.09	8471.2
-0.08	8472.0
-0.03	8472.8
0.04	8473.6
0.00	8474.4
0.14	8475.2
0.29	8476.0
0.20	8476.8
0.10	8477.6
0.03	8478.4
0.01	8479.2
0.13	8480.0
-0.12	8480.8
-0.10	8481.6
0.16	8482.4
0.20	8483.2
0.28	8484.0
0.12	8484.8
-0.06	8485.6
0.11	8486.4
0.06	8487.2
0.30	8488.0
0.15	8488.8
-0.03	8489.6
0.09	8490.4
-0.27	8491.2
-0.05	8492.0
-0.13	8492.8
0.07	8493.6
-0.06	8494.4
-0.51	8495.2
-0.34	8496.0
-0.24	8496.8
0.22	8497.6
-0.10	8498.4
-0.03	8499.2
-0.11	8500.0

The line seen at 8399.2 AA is [O III] 5007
